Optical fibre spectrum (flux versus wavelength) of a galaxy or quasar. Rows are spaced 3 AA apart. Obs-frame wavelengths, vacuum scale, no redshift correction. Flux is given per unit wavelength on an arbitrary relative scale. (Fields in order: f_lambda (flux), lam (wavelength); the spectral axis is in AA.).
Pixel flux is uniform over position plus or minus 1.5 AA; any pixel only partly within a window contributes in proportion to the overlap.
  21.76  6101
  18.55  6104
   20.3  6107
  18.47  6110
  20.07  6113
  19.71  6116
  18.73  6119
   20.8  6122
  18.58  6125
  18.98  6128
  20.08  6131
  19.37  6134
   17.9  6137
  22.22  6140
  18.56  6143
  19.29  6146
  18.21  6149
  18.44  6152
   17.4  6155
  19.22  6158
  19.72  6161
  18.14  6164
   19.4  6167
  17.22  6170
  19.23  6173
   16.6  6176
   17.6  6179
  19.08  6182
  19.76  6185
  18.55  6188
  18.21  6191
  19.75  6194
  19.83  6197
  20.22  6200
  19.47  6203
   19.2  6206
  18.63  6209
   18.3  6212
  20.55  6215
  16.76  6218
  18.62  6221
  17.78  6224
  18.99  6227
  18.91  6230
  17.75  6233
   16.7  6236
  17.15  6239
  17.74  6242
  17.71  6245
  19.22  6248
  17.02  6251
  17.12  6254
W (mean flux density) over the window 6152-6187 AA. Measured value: 18.5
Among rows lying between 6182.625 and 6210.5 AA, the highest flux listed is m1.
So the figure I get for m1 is 20.22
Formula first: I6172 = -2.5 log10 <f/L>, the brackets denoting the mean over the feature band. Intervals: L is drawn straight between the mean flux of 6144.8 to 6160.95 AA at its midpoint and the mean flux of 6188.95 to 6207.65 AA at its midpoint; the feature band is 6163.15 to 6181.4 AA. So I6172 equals 0.051 mag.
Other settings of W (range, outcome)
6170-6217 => 18.9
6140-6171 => 18.8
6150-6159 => 18.3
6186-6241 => 18.6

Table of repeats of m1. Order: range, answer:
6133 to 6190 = 22.22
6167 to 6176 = 19.4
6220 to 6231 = 18.99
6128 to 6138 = 20.08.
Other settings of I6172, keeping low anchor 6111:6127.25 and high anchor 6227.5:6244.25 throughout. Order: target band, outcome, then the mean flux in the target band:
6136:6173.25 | 0.008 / 18.8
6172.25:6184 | 0.029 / 18.1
